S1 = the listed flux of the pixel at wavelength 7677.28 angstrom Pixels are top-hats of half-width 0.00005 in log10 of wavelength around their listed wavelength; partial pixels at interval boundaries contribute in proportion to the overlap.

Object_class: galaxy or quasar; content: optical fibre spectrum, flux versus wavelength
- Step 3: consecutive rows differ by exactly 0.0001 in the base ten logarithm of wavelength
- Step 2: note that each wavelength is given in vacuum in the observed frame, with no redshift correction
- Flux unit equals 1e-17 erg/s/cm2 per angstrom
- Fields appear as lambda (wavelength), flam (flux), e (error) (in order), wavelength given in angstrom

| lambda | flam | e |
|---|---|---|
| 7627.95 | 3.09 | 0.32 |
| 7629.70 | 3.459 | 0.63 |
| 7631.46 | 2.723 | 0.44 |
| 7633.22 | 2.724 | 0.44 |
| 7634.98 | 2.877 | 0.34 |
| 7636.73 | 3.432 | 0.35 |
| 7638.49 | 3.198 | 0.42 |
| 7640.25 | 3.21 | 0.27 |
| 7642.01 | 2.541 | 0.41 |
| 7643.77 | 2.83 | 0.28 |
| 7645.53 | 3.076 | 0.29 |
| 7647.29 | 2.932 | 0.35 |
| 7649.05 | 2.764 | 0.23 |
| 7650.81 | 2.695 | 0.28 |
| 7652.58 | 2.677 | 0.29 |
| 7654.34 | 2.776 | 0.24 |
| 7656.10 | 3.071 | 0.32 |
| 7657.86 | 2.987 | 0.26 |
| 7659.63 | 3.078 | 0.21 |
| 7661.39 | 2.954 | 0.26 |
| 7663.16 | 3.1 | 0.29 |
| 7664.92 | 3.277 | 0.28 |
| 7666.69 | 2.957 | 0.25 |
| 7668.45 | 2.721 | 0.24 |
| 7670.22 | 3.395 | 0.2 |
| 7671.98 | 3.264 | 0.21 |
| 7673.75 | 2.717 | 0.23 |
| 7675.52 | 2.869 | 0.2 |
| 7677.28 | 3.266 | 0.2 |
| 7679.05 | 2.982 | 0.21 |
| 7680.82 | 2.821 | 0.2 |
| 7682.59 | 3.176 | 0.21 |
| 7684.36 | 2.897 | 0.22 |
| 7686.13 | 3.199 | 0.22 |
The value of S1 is 3.266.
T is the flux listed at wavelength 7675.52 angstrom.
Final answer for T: 2.869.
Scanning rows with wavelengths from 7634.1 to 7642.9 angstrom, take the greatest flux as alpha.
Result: 3.432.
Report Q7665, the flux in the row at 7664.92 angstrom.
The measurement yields 3.277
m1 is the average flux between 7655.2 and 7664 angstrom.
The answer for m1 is 3.04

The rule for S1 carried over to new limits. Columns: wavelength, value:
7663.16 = 3.1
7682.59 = 3.176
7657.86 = 2.987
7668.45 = 2.721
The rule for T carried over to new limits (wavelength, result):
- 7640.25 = 3.21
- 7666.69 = 2.957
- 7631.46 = 2.723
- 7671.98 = 3.264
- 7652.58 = 2.677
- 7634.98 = 2.877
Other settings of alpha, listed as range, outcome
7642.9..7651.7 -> 3.076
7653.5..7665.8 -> 3.277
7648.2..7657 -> 3.071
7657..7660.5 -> 3.078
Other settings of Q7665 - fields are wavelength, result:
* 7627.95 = 3.09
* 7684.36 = 2.897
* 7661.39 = 2.954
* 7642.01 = 2.541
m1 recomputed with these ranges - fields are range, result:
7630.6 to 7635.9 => 2.78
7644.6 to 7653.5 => 2.83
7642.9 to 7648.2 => 2.95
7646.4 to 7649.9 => 2.85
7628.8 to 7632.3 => 3.1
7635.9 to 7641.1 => 3.28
